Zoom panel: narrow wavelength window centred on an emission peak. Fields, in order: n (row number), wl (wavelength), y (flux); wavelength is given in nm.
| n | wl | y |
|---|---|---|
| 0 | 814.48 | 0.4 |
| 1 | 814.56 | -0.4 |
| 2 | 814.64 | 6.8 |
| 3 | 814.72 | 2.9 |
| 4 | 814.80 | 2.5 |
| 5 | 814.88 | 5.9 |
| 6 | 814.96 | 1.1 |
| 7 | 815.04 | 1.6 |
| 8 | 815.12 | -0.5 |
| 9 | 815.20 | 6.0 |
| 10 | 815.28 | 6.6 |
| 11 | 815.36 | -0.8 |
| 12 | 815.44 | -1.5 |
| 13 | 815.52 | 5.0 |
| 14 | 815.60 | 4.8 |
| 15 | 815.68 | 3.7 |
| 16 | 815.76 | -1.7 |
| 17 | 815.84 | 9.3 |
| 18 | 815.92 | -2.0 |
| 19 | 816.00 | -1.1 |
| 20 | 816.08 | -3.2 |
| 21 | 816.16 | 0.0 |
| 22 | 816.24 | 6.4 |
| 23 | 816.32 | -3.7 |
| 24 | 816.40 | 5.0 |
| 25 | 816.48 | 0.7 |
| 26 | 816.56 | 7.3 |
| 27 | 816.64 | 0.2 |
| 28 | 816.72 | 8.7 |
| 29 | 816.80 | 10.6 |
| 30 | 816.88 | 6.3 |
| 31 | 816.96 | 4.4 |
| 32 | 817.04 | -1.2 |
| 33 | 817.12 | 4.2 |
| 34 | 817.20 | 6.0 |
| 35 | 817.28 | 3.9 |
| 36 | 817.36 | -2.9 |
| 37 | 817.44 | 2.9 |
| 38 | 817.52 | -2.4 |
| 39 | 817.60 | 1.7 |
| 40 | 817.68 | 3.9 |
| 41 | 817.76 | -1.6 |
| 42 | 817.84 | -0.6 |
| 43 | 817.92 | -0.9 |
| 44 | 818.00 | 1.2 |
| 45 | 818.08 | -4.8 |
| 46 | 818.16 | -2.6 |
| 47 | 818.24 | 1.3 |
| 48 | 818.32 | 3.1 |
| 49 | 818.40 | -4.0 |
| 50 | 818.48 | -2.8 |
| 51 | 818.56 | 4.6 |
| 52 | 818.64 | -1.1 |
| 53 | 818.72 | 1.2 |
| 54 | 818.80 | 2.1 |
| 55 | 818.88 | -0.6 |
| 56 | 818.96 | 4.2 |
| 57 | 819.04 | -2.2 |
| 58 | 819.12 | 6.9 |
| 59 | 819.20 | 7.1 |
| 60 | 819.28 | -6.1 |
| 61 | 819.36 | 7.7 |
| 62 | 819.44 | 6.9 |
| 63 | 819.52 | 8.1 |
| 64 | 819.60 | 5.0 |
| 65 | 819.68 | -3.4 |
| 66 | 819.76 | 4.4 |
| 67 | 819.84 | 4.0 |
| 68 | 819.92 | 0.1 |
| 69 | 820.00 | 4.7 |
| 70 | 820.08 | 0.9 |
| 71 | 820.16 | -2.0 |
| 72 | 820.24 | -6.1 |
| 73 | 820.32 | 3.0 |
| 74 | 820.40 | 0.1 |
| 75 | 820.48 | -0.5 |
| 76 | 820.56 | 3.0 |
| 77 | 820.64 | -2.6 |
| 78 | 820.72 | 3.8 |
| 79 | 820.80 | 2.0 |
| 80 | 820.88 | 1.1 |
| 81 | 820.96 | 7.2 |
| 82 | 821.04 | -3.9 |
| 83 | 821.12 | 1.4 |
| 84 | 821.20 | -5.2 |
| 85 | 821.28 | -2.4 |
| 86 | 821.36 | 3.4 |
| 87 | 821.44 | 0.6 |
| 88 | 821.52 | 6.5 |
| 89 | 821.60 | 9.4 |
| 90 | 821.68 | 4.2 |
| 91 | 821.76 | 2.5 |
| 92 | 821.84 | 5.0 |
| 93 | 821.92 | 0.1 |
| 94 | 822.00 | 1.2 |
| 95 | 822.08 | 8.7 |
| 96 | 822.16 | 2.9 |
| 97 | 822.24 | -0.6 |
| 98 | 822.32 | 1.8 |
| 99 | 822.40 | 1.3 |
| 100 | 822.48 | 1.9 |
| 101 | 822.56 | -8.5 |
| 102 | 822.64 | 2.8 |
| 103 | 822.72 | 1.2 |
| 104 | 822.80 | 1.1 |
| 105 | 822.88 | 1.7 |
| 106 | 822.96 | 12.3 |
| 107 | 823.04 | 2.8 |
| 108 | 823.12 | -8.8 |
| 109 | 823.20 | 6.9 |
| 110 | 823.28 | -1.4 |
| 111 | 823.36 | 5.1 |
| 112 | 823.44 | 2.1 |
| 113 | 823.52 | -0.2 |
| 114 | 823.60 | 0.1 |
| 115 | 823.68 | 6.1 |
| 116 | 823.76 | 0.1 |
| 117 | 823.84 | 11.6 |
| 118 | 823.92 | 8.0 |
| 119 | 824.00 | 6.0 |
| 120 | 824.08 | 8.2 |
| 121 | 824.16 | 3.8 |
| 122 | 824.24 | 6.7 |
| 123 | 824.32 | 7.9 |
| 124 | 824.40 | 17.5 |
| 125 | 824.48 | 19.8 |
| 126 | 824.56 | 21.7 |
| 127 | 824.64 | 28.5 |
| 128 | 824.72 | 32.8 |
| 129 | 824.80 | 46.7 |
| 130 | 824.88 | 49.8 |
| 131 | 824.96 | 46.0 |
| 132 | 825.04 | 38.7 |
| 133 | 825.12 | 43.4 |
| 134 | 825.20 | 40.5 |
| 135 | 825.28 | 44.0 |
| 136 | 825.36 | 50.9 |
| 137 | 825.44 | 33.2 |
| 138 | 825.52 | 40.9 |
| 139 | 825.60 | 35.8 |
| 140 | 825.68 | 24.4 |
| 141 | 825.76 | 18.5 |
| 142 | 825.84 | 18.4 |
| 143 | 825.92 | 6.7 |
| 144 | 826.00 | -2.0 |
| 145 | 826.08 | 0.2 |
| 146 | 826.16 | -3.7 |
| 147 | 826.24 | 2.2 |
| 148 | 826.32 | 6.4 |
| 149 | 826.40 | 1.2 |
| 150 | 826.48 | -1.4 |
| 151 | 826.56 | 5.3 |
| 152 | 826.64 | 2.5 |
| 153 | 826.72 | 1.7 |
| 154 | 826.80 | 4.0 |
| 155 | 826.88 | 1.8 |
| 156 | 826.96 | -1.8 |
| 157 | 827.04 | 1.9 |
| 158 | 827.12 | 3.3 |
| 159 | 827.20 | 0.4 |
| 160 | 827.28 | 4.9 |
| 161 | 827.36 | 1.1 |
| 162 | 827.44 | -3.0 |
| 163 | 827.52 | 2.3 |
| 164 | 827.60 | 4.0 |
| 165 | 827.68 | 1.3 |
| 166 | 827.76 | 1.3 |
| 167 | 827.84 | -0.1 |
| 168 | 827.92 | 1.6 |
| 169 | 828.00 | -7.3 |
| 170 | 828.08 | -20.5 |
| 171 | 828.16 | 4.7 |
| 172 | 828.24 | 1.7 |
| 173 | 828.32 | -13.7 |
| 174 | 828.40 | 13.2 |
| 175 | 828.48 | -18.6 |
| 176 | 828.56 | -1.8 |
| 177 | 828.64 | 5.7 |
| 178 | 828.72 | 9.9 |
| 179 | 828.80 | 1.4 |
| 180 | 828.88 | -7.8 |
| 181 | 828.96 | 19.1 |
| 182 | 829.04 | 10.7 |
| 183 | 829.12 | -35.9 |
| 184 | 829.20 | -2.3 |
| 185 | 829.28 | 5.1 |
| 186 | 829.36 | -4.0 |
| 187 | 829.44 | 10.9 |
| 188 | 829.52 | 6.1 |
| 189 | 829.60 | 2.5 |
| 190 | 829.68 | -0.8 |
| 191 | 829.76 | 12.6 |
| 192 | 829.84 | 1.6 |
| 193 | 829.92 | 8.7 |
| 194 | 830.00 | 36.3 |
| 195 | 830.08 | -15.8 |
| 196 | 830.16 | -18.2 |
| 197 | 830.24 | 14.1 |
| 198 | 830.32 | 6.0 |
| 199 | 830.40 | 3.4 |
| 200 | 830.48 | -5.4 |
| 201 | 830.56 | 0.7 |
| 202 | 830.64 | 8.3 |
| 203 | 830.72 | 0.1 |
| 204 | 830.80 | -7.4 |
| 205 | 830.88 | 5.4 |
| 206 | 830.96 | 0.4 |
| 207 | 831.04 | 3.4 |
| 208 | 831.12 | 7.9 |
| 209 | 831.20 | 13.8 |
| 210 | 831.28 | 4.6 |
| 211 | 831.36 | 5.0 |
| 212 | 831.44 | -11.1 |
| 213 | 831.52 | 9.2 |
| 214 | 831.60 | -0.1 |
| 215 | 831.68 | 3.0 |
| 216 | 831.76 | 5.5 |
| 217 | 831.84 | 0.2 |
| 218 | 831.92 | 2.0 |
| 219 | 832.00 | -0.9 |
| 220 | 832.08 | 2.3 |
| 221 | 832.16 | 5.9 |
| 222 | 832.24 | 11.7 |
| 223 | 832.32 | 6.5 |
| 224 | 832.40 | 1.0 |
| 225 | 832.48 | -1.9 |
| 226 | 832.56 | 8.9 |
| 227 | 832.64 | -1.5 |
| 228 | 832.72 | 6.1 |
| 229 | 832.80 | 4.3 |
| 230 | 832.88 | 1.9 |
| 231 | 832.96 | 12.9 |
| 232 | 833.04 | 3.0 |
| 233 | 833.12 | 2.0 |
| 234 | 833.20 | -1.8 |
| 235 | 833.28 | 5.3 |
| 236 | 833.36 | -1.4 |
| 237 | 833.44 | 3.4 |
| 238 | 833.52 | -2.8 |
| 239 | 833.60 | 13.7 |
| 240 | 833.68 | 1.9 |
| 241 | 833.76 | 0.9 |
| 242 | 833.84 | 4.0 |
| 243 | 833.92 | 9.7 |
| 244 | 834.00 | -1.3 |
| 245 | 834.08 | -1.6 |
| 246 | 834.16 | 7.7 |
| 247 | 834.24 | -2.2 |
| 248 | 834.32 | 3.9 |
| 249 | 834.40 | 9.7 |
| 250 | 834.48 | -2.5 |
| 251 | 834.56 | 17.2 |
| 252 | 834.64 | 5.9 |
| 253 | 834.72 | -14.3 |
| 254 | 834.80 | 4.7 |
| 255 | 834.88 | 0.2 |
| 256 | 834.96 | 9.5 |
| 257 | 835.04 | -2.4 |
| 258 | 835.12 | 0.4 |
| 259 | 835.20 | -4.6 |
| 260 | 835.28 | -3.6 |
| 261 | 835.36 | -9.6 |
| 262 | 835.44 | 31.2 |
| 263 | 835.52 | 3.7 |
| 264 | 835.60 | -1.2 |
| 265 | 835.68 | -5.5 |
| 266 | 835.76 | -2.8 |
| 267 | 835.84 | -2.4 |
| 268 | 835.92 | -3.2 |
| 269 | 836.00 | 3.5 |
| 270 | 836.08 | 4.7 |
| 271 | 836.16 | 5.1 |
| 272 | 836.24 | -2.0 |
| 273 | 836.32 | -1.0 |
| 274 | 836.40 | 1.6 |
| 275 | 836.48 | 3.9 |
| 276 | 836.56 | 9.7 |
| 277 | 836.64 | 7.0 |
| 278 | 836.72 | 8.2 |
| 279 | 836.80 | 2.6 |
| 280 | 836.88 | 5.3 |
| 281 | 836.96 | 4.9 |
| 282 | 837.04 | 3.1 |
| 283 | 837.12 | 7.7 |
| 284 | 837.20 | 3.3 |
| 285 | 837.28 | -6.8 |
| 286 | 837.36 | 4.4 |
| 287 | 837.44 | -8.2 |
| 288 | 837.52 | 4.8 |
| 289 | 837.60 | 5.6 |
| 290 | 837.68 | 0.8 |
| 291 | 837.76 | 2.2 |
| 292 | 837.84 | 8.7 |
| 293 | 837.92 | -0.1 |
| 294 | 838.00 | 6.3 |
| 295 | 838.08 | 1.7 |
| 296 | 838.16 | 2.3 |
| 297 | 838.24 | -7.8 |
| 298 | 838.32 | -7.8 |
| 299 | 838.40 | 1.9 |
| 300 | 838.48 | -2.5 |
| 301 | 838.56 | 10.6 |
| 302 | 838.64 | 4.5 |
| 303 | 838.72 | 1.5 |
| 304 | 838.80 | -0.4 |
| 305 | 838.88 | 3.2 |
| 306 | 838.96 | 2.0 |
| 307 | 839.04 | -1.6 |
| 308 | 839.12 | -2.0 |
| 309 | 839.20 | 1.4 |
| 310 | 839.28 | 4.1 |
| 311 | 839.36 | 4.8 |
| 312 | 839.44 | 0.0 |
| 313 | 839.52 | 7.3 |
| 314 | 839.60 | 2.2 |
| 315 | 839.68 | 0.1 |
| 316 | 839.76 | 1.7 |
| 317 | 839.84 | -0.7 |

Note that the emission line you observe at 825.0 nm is [O II] 3727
